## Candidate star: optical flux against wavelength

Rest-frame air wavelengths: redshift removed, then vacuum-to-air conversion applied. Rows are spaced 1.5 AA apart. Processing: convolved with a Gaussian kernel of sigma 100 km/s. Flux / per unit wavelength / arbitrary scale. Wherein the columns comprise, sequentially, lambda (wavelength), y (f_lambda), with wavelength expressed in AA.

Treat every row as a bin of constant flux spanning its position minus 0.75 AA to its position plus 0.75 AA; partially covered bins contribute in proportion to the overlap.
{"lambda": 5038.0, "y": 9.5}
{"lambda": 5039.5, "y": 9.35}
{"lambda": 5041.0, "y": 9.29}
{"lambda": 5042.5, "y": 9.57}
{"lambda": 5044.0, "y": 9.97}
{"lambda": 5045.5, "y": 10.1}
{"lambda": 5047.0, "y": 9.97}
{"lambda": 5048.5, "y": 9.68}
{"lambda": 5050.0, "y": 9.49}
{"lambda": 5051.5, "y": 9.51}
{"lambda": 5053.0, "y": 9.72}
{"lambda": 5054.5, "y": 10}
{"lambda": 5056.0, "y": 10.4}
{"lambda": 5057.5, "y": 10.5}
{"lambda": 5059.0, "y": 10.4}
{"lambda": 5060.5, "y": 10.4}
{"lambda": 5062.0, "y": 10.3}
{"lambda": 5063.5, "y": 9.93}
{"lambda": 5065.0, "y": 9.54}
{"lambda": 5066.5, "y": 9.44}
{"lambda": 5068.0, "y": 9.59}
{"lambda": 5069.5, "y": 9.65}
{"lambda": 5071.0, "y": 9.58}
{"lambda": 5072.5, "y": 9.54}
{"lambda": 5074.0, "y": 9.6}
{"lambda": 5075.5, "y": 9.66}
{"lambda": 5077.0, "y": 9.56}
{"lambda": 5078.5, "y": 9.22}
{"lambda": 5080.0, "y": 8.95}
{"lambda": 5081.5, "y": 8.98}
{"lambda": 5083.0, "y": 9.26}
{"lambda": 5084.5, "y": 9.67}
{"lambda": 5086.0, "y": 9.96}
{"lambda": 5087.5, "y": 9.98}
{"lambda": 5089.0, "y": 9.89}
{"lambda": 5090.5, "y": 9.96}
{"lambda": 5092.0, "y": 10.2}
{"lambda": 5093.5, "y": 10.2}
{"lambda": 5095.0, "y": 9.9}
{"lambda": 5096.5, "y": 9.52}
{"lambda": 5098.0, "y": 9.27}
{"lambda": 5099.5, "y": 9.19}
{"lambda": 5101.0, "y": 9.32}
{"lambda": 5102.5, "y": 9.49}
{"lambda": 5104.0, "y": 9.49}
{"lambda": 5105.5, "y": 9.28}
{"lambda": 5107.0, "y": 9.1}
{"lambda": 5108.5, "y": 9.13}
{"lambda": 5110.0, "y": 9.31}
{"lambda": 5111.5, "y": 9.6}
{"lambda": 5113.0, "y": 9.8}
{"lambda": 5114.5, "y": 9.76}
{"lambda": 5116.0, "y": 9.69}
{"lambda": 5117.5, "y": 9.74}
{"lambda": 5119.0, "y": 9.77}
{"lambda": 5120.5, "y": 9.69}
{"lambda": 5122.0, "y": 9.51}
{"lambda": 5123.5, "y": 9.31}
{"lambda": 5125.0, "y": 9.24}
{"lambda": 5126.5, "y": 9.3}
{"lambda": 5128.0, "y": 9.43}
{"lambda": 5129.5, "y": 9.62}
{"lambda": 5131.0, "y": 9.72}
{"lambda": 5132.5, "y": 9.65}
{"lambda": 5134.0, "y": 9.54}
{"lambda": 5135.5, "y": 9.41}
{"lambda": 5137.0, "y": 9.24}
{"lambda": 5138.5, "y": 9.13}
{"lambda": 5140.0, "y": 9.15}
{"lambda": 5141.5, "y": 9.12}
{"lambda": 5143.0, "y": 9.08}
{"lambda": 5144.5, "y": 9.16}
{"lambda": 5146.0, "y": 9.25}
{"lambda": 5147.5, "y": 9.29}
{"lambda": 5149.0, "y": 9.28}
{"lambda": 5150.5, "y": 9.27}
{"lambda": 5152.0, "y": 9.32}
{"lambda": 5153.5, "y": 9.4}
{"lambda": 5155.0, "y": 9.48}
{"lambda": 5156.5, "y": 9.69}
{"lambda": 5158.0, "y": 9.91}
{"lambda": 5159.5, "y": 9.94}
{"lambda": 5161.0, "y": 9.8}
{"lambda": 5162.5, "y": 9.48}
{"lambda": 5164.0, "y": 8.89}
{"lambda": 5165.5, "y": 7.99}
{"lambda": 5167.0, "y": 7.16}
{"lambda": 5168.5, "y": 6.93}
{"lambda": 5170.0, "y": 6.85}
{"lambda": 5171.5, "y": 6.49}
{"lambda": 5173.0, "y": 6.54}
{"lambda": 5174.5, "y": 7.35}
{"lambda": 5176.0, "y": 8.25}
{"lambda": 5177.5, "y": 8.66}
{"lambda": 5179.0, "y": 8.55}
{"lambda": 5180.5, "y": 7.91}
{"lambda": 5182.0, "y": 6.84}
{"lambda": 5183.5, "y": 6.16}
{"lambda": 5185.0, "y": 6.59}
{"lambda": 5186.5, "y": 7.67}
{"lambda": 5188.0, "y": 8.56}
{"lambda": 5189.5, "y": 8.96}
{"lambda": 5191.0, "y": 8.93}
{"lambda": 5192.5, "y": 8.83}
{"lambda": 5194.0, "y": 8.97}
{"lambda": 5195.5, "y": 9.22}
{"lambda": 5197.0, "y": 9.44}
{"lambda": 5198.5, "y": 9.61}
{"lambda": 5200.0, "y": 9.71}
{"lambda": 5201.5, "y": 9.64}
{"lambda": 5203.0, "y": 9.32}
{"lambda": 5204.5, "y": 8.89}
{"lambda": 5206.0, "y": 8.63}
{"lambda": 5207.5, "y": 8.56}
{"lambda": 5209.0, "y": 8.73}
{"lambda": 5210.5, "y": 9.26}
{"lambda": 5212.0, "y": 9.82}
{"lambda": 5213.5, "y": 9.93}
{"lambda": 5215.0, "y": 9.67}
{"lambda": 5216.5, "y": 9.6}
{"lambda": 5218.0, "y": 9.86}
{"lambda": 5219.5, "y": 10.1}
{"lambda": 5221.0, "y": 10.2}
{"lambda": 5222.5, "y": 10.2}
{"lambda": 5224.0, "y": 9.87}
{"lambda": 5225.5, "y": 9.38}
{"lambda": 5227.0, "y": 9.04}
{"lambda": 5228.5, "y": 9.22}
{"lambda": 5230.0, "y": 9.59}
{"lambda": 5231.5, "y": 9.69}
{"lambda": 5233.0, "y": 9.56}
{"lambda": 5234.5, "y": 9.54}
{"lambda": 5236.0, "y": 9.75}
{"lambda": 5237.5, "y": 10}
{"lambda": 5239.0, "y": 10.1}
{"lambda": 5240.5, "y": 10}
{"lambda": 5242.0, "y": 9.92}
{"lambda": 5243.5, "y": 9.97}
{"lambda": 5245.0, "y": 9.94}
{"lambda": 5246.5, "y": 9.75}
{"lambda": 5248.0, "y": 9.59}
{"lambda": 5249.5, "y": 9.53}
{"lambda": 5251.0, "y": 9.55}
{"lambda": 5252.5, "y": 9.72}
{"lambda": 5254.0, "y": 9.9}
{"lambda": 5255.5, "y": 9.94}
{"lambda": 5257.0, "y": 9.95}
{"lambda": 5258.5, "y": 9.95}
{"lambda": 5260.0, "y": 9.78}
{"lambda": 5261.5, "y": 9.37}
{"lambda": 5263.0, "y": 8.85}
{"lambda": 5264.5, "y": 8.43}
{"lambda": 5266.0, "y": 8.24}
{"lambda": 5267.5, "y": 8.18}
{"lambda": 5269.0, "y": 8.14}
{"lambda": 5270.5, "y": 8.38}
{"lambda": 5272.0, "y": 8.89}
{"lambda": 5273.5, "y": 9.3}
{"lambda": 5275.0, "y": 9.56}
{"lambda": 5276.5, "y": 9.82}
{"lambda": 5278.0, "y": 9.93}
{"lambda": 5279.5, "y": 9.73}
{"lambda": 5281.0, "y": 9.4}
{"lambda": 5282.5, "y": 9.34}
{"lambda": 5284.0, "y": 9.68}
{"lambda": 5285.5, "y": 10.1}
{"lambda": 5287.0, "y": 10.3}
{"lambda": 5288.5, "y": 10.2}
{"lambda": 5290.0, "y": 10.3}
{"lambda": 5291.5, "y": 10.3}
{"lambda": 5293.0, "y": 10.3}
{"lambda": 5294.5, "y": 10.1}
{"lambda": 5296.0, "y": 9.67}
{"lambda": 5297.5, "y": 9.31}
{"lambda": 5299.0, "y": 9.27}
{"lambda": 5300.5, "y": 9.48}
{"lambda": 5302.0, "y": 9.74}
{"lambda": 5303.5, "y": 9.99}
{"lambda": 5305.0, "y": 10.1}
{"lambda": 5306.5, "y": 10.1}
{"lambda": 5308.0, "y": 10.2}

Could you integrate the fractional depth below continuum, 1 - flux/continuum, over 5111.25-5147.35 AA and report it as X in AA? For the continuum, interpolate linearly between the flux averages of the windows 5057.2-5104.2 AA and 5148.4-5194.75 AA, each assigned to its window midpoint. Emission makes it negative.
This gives -1.9 AA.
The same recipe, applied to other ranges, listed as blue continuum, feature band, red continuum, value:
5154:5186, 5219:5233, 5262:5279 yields -1.9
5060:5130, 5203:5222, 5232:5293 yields 0.3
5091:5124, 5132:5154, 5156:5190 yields -1.4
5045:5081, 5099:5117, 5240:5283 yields 0.5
